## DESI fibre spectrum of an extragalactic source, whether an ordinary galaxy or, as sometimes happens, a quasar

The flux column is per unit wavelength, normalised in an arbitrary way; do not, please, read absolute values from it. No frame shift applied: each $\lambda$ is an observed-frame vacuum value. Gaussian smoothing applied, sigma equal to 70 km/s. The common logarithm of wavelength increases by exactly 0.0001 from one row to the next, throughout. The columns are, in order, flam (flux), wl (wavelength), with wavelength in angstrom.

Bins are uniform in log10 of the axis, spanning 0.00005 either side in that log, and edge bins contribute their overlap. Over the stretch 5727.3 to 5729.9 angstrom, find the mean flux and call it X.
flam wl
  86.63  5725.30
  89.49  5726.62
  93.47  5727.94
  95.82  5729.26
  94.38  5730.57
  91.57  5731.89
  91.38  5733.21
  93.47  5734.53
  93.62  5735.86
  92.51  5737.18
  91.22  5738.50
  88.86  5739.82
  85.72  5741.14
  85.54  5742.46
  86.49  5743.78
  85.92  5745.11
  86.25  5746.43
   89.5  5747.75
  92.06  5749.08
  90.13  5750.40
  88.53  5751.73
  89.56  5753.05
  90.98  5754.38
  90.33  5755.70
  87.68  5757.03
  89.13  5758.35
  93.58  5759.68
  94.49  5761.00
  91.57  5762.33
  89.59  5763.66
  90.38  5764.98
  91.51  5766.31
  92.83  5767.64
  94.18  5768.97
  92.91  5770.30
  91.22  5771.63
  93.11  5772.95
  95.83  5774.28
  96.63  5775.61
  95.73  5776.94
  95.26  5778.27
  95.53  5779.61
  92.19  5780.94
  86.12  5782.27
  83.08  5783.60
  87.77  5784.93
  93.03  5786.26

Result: 94.6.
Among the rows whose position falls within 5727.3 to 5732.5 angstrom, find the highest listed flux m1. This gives 95.82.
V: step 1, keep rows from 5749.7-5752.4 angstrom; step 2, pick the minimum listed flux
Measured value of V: 88.53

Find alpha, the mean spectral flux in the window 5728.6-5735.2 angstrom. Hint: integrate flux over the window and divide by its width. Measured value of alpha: 93.3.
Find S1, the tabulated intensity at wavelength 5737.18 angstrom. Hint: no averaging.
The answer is 92.51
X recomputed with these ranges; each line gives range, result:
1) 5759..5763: 93.1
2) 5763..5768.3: 91.1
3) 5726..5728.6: 91.4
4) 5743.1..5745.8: 86.1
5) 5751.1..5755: 89.7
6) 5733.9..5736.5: 93.2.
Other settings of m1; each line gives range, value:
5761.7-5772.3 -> 94.18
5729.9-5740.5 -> 94.38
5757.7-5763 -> 94.49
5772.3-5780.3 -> 96.63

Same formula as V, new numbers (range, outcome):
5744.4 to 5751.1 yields 85.92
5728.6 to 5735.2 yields 91.38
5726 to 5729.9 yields 89.49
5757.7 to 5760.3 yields 89.13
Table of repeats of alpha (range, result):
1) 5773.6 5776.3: 96.2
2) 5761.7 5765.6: 90.6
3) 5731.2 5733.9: 91.5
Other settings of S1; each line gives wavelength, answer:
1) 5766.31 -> 91.51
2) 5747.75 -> 89.5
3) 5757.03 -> 87.68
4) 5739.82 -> 88.86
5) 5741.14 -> 85.72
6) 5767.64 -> 92.83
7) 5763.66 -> 89.59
